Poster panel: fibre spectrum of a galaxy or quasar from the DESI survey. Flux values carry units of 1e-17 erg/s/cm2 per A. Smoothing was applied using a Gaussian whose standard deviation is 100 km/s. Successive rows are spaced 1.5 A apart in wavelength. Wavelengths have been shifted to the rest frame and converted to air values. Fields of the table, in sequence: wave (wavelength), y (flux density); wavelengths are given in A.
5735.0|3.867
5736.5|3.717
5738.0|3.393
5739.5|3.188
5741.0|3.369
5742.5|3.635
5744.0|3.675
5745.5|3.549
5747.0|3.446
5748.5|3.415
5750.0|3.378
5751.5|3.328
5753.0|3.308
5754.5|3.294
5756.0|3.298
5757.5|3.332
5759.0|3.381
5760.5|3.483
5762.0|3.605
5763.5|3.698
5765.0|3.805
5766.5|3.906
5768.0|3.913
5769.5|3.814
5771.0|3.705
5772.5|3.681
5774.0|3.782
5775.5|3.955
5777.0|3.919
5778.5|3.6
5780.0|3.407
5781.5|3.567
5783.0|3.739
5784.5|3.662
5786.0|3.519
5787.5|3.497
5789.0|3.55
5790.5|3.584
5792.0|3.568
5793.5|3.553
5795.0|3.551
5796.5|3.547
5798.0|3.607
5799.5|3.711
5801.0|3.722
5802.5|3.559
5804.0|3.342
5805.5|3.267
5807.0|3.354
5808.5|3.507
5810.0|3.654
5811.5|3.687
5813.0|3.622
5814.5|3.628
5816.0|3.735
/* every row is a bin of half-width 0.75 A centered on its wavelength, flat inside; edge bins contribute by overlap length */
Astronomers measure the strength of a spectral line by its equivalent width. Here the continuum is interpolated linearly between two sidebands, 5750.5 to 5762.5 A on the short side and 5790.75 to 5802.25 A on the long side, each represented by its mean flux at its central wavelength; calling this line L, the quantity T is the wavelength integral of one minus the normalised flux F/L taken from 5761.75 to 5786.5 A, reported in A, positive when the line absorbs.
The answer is -1.8 A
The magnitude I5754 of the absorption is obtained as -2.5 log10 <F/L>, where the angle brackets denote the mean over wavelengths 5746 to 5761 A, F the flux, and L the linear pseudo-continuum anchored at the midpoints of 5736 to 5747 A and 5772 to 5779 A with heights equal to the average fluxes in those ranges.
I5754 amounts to 0.07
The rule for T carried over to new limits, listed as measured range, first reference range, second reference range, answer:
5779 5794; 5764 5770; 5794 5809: 0.40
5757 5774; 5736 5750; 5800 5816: -0.85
